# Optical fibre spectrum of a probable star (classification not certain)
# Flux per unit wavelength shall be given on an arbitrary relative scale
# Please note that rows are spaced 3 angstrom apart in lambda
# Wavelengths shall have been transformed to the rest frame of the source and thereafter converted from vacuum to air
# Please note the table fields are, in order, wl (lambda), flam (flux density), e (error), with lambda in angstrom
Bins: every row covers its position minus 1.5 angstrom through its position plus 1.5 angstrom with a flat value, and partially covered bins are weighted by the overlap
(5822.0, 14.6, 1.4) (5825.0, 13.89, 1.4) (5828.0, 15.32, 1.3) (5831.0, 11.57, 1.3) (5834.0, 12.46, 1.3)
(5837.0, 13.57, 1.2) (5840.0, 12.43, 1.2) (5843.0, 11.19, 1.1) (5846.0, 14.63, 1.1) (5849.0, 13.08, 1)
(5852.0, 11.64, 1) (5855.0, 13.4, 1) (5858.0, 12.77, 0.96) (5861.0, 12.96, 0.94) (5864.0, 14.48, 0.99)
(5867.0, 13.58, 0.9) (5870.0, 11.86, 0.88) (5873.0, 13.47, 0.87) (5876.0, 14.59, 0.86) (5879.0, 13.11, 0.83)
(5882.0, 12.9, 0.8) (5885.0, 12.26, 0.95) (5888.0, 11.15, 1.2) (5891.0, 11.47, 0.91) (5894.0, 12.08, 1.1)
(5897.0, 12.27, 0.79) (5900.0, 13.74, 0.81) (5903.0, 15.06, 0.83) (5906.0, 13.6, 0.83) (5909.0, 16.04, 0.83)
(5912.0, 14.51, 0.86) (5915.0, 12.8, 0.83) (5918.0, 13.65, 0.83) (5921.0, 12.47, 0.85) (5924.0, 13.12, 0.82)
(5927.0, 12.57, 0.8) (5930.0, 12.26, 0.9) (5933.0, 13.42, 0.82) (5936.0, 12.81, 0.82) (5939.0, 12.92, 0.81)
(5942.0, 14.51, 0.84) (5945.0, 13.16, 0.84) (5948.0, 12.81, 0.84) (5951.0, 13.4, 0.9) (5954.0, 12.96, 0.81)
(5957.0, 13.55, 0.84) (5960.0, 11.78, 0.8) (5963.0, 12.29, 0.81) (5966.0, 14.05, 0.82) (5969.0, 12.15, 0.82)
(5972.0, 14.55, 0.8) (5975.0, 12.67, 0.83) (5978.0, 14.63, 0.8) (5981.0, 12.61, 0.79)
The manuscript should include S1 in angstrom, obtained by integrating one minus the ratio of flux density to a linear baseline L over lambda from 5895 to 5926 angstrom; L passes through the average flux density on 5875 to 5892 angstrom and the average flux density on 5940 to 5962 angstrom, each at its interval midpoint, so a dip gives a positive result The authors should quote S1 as -2.2 angstrom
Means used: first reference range 12.6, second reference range 13.1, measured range 13.7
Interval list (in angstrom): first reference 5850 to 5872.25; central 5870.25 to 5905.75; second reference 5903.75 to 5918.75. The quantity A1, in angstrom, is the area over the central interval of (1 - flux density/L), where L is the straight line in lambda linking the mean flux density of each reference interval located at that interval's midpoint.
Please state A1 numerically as 1.9 angstrom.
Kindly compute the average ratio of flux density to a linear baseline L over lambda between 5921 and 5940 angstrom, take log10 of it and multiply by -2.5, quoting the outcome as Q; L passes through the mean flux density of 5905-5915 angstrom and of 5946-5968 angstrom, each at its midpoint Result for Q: 0.08 mag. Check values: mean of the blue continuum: 14.5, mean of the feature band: 12.8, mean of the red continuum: 13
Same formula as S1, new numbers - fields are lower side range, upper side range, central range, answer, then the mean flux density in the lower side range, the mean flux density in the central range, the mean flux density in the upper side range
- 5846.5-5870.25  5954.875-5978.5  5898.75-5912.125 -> -1.5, 13.1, 14.6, 13.1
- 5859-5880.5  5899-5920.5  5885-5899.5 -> 2.0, 13.4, 11.9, 14.1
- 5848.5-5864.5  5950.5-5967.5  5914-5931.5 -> 0.2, 13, 12.8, 13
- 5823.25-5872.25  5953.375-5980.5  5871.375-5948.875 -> -0.4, 13.1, 13.2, 13.2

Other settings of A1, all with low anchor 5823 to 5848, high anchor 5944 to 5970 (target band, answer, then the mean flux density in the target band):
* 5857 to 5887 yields -0.19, 13.2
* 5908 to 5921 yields -0.97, 14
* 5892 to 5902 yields 0.22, 12.8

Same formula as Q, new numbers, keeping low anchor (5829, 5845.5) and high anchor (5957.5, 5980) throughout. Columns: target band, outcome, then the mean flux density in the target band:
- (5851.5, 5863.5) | -0.029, 12.9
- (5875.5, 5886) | -0.036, 13.1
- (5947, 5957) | -0.005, 13.1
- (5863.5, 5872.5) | -0.047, 13.2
